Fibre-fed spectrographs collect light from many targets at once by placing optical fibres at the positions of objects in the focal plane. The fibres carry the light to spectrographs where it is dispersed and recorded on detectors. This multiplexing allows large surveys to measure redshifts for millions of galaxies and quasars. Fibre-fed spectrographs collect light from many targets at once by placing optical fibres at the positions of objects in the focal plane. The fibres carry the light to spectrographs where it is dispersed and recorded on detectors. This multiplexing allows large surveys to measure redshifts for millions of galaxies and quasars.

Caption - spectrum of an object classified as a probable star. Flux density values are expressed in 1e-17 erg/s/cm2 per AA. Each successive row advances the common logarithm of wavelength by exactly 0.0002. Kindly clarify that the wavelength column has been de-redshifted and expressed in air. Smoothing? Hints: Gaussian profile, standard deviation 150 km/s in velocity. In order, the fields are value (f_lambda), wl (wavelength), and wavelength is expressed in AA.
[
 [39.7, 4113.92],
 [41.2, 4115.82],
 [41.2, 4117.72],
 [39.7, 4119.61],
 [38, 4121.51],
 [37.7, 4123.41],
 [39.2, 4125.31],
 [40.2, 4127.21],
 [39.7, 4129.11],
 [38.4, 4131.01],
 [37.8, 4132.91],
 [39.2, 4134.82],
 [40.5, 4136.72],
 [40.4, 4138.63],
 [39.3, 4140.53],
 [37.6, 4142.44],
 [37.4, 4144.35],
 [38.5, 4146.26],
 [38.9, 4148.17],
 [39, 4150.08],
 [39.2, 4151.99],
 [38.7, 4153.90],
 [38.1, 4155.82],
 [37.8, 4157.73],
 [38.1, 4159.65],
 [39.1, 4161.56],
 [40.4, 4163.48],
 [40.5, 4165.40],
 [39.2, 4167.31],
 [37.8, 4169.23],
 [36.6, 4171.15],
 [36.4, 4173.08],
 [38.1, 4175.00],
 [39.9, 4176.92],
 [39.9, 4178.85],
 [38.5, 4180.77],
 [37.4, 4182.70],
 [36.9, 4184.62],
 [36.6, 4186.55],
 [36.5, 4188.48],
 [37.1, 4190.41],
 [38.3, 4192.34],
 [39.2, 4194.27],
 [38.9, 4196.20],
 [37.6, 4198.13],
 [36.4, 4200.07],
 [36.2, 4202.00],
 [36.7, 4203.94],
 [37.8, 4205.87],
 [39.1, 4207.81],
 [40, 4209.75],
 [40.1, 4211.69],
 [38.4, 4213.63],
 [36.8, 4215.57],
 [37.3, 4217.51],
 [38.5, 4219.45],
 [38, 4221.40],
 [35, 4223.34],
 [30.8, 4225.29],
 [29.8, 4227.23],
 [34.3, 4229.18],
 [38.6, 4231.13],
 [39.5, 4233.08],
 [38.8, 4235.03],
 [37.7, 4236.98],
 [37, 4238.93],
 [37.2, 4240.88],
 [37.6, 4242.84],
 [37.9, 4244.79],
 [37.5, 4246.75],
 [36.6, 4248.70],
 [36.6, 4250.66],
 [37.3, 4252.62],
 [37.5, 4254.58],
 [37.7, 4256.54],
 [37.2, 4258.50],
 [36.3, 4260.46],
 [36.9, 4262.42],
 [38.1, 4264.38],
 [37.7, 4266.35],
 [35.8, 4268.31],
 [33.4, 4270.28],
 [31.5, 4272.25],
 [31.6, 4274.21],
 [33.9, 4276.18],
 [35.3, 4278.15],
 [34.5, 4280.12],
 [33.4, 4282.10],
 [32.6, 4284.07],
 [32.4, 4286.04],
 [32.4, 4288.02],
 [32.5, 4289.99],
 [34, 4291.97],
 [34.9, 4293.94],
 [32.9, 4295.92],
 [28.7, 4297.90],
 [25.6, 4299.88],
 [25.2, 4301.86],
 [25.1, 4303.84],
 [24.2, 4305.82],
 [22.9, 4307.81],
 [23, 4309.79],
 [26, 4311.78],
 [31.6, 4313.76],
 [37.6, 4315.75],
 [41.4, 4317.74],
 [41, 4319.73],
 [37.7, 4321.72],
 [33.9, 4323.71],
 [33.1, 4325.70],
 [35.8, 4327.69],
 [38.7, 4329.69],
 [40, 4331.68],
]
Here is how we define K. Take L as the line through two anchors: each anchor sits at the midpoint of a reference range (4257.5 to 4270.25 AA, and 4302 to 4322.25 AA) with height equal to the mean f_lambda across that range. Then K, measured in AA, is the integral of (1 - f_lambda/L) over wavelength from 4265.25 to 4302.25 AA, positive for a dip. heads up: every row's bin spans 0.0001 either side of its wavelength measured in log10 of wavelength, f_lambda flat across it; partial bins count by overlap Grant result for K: 1.7 AA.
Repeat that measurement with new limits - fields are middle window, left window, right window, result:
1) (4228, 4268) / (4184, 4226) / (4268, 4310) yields -3.94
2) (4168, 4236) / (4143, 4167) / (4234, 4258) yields 1.31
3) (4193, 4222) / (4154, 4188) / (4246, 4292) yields -0.75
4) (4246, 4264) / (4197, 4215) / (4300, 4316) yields -2.60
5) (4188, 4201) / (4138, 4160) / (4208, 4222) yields 0.25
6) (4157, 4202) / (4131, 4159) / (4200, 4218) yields 0.26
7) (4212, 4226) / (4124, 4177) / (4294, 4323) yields -0.61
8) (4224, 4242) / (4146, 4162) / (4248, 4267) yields 0.74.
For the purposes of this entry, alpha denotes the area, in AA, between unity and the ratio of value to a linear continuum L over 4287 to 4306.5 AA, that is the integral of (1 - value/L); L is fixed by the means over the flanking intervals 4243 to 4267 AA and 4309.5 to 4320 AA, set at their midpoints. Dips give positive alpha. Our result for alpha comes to 2.9 AA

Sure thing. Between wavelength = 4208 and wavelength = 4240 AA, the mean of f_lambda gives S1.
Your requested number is 37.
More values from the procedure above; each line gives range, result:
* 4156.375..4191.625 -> 38.2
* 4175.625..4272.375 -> 37.2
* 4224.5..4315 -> 33.5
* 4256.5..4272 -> 36.3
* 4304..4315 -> 25.8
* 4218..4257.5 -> 36.7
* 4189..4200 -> 38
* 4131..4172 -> 38.8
